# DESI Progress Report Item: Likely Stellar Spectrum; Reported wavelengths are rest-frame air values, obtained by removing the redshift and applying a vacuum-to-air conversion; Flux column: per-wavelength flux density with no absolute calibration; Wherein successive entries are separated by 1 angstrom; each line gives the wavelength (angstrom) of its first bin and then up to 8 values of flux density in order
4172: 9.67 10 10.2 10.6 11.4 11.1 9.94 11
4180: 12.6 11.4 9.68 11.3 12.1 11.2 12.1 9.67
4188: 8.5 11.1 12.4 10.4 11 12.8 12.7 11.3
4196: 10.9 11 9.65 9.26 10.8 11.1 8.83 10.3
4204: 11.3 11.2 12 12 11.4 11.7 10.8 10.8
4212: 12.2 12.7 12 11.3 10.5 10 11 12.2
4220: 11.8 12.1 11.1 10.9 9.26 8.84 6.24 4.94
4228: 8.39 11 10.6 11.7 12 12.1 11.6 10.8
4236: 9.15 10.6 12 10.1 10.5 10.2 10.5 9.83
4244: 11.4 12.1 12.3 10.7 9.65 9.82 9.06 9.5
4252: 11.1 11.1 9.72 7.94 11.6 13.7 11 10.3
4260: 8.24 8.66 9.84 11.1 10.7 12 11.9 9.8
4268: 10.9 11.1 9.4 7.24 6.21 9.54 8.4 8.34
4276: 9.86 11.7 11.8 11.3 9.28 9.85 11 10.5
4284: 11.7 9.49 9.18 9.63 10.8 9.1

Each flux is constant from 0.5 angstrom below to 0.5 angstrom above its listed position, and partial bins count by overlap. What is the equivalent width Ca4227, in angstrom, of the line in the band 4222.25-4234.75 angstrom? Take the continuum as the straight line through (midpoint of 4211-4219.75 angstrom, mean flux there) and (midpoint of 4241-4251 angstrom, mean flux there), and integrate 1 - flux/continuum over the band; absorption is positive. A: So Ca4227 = 1.36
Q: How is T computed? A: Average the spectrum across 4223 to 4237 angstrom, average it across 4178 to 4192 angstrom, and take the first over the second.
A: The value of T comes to 0.89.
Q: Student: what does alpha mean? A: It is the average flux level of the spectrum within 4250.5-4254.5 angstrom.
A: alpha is 10.4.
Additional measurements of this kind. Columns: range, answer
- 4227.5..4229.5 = 9.7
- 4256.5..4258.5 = 12.3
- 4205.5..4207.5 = 12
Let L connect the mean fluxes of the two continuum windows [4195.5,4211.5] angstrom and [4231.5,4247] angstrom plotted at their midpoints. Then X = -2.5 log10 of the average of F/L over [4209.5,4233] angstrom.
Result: 0.03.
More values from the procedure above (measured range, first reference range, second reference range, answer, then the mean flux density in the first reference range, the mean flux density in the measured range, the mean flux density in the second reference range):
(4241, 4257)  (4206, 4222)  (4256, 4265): 0.03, 11.5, 10.5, 10.6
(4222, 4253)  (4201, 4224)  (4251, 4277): 0.04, 11.2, 10.3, 10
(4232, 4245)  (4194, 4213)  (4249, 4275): -0.05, 11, 10.8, 9.97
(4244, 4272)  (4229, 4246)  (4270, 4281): -0.02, 11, 10.3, 9.39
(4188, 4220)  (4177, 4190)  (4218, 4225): -0.01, 10.9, 11.1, 11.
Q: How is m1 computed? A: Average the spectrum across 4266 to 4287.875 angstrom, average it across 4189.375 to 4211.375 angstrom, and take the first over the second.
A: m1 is 0.89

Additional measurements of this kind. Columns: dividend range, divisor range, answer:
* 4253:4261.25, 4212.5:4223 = 0.90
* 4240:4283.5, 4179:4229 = 0.95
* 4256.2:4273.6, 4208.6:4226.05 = 0.92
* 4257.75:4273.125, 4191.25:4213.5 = 0.88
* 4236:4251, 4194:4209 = 0.97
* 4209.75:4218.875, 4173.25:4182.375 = 1.04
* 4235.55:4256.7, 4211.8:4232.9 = 0.99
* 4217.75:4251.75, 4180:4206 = 0.95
